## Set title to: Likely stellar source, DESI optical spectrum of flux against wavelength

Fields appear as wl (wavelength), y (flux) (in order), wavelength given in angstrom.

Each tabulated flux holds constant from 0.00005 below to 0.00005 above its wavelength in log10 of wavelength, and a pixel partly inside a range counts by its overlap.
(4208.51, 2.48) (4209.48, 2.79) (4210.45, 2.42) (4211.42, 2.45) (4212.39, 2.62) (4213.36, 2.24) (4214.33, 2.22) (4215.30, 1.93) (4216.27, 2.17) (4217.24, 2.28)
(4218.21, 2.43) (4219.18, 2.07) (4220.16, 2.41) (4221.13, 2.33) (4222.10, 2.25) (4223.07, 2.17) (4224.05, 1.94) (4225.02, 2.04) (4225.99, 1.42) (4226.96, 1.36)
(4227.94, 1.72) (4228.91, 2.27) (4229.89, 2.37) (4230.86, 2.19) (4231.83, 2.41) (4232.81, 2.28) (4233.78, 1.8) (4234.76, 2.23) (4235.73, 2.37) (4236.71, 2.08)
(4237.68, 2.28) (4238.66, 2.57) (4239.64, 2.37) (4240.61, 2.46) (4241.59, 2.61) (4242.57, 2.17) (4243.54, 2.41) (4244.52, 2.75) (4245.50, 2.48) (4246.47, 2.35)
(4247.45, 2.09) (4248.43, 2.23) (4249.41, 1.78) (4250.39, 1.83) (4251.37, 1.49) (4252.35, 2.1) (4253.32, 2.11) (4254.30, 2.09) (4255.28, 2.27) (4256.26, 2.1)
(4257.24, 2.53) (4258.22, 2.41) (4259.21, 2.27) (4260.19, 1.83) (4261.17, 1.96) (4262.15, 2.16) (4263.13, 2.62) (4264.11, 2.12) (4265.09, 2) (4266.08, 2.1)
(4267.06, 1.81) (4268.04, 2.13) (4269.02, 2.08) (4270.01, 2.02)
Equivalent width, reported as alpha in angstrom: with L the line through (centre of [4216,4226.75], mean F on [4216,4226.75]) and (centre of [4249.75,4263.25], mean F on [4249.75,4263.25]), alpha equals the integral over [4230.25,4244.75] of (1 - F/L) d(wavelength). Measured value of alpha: -1.5 angstrom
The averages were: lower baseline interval 2.12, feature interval 2.33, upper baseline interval 2.11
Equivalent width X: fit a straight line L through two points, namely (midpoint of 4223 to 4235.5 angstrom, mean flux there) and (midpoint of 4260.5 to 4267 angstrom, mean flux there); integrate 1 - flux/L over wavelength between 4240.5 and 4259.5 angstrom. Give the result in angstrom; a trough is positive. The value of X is -1.3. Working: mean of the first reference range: 2.02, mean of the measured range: 2.22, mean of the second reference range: 2.13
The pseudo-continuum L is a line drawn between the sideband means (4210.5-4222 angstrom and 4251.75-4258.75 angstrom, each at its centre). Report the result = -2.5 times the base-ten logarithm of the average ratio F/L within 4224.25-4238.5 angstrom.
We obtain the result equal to 0.10 mag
